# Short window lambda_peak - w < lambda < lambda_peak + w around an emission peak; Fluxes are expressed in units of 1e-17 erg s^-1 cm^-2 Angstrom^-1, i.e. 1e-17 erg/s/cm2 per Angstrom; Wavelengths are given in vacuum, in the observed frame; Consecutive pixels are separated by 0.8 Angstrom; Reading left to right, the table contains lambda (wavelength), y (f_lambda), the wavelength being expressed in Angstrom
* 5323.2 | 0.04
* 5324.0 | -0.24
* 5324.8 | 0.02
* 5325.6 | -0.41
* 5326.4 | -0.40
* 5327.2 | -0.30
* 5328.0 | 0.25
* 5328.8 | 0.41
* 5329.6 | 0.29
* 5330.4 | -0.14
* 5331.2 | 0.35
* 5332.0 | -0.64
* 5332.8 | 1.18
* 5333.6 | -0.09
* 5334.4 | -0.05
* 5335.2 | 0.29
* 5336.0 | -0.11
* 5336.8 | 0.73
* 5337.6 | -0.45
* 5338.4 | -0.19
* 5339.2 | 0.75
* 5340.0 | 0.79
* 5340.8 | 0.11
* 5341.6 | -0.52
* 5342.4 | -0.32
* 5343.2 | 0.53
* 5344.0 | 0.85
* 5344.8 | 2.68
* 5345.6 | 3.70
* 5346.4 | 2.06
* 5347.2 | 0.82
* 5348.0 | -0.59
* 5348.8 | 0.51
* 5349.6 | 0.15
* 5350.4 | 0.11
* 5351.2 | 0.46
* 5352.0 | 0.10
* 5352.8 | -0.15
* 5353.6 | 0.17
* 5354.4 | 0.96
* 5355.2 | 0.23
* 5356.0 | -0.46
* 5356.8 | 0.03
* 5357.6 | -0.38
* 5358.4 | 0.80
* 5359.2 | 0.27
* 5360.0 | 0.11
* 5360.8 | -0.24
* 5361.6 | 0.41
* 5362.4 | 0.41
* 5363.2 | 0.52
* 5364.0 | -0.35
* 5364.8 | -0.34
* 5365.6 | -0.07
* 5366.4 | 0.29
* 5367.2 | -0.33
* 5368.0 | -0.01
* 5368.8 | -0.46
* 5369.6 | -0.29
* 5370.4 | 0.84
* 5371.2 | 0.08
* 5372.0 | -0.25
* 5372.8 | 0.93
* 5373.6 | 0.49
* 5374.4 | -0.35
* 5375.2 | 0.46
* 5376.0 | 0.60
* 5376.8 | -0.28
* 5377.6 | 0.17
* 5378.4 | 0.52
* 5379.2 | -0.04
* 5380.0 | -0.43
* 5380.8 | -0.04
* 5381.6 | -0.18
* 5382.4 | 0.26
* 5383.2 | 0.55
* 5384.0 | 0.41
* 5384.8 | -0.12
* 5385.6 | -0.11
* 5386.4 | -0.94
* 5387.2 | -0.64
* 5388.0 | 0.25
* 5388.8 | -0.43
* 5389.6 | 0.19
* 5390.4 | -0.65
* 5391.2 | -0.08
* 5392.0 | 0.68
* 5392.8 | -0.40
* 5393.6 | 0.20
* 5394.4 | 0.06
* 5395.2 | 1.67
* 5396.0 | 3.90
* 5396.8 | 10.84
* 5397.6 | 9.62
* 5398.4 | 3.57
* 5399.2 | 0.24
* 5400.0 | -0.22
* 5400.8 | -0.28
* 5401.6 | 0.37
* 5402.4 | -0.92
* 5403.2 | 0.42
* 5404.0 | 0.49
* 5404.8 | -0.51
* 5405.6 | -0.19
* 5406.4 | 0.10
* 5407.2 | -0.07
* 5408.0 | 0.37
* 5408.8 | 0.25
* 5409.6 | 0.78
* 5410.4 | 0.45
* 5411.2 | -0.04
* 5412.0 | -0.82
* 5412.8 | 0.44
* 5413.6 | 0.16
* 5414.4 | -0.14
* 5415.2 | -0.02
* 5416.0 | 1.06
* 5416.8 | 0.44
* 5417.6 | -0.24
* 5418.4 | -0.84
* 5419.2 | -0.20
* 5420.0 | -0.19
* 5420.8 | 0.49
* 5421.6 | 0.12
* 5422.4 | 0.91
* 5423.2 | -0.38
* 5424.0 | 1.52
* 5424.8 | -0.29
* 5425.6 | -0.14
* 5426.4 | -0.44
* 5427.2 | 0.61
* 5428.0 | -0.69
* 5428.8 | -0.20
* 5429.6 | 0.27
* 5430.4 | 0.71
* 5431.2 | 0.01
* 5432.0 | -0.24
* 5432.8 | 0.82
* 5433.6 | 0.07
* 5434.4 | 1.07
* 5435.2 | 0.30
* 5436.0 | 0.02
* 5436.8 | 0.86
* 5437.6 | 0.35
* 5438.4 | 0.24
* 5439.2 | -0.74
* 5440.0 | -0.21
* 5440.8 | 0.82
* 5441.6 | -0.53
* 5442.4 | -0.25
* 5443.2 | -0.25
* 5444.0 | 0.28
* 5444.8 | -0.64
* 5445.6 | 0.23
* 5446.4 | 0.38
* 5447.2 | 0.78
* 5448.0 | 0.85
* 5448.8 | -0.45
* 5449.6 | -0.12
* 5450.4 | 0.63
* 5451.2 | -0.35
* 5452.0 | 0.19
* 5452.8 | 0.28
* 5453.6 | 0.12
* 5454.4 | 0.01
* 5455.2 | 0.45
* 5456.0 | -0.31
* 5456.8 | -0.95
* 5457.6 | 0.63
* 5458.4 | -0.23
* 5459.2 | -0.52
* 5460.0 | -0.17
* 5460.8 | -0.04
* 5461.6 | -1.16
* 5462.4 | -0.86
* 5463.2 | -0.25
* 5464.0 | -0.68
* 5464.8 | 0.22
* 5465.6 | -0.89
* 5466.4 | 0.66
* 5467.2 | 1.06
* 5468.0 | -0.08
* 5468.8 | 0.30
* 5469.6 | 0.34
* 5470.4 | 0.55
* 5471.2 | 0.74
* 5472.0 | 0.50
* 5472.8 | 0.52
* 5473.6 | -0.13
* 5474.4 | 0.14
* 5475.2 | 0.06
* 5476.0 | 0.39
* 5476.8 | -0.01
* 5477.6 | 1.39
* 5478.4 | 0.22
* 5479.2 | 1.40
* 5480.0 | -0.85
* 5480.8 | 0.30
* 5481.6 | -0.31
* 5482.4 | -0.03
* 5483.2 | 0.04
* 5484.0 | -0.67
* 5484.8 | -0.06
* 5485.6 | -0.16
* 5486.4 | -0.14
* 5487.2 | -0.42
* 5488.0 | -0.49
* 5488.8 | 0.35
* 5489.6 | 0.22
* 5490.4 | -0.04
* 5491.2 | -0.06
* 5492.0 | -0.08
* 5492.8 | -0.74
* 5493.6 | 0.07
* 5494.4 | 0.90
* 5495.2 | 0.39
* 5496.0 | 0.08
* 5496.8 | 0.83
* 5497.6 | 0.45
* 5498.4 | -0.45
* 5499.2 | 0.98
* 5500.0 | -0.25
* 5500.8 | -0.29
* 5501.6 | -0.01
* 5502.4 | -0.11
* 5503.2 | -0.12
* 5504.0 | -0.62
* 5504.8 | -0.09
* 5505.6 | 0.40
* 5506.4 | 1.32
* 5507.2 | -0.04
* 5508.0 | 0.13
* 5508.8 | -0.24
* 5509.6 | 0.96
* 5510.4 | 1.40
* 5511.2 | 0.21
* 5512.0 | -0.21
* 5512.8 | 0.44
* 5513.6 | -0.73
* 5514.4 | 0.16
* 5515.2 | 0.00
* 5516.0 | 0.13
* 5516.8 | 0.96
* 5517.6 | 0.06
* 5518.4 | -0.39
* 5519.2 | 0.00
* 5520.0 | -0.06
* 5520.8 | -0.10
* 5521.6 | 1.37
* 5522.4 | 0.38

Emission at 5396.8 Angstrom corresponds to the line [O III] 5007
